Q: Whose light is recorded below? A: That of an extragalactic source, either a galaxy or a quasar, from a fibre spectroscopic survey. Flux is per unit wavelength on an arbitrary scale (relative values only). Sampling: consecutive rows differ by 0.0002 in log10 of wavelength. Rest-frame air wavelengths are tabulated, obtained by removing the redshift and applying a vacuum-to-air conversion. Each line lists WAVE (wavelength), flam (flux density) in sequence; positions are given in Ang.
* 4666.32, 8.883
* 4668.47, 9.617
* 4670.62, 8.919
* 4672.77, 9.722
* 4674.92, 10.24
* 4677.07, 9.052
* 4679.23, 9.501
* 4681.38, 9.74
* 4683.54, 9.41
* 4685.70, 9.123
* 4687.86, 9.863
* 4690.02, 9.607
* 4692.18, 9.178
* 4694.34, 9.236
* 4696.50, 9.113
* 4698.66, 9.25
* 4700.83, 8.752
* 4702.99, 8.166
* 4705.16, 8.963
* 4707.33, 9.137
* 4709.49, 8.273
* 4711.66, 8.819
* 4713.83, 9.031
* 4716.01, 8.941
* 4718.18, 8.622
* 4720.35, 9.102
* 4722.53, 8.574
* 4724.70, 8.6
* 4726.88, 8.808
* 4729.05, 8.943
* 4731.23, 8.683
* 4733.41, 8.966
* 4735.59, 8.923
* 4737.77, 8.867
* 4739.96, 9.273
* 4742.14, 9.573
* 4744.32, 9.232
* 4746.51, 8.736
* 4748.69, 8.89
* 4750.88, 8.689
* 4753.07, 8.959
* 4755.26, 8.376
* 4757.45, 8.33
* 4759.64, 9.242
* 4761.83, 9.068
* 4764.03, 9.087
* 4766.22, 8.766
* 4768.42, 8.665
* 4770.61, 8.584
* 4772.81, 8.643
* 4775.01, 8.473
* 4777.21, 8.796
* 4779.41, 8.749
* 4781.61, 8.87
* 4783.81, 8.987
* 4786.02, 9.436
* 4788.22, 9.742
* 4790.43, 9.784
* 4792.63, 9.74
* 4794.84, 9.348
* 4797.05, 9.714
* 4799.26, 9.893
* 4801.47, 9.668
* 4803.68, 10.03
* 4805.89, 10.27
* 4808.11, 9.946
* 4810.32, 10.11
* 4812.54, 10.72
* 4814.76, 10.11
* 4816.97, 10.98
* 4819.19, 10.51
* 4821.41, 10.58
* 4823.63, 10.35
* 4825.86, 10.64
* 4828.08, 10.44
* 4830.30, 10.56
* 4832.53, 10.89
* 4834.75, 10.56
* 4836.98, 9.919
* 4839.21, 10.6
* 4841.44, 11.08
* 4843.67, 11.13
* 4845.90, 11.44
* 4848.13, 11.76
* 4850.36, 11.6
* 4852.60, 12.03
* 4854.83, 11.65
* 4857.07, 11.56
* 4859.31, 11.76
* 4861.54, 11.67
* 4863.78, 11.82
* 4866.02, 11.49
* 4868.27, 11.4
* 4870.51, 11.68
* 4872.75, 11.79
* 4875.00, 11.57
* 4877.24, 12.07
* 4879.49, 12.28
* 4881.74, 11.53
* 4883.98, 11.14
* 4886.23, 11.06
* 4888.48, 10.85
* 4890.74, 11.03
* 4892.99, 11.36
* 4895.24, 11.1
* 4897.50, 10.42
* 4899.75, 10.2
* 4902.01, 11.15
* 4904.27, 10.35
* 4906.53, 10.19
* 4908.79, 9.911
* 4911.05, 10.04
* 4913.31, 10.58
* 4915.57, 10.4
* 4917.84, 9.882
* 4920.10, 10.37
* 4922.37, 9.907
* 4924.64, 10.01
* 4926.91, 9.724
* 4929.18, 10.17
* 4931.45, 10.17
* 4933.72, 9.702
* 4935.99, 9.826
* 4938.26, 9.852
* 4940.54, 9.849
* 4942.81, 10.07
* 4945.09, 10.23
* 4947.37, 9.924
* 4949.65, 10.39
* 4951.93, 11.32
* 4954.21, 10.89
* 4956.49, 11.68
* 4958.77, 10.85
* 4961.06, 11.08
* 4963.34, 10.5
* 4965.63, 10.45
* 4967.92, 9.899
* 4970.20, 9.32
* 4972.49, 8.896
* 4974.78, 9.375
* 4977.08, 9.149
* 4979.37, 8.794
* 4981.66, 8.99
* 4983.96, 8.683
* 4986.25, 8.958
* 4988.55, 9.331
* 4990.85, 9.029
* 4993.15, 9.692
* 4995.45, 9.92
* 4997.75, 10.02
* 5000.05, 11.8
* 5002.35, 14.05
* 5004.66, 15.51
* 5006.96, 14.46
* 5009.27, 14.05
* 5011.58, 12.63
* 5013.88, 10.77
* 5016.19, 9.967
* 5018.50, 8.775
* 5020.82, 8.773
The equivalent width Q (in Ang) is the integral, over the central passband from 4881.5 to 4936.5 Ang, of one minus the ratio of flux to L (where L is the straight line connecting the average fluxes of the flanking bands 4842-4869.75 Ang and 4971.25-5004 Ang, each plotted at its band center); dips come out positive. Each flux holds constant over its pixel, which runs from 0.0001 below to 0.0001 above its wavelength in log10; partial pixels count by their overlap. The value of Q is 2.4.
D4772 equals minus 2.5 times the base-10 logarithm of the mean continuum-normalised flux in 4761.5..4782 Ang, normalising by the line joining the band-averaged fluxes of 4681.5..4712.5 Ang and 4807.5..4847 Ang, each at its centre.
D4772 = 0.14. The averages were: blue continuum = 9.09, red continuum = 10.6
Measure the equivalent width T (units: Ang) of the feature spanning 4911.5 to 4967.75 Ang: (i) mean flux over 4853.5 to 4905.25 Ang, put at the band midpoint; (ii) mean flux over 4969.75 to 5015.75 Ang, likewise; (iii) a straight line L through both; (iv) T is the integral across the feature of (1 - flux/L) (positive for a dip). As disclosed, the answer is 3.5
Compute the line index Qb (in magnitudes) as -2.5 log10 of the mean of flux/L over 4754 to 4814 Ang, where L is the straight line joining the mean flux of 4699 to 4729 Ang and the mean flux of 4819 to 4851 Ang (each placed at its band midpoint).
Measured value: 0.07 mag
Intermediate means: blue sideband 8.77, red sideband 10.8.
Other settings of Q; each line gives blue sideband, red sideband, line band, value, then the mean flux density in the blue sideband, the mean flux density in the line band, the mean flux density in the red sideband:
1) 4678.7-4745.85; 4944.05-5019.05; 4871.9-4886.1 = -2.4 Ang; 9.03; 11.7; 10.6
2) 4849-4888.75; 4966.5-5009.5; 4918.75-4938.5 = 1.9 Ang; 11.6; 9.98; 10.5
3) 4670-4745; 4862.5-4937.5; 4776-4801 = 1.1 Ang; 9.09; 9.37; 10.8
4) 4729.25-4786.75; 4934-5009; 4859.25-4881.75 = -4.7 Ang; 8.88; 11.7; 10.4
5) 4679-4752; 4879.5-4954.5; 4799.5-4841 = -2.7 Ang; 9.01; 10.4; 10.4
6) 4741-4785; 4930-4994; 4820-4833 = -2.0 Ang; 8.84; 10.6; 9.89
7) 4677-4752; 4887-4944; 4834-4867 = -4.9 Ang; 9.02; 11.3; 10.3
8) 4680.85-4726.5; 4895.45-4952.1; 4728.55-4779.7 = 2.3 Ang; 9.01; 8.85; 10.2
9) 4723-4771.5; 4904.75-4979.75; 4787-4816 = -2.2 Ang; 8.87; 9.93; 10.1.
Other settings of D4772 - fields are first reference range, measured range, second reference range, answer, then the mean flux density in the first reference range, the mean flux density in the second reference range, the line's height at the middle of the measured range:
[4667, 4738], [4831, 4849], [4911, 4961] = -0.12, 9.08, 10.3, 9.79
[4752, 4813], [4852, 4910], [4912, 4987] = -0.16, 9.27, 10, 9.7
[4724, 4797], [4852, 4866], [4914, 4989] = -0.23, 8.98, 9.97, 9.49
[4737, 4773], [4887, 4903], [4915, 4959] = -0.10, 8.89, 10.2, 9.93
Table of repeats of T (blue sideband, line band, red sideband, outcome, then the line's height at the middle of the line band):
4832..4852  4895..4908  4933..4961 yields 0.2 Ang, 10.7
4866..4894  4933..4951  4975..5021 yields 1.7 Ang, 11.1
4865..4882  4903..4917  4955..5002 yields 1.1 Ang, 11.1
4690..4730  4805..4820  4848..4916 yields -0.2 Ang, 10.3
